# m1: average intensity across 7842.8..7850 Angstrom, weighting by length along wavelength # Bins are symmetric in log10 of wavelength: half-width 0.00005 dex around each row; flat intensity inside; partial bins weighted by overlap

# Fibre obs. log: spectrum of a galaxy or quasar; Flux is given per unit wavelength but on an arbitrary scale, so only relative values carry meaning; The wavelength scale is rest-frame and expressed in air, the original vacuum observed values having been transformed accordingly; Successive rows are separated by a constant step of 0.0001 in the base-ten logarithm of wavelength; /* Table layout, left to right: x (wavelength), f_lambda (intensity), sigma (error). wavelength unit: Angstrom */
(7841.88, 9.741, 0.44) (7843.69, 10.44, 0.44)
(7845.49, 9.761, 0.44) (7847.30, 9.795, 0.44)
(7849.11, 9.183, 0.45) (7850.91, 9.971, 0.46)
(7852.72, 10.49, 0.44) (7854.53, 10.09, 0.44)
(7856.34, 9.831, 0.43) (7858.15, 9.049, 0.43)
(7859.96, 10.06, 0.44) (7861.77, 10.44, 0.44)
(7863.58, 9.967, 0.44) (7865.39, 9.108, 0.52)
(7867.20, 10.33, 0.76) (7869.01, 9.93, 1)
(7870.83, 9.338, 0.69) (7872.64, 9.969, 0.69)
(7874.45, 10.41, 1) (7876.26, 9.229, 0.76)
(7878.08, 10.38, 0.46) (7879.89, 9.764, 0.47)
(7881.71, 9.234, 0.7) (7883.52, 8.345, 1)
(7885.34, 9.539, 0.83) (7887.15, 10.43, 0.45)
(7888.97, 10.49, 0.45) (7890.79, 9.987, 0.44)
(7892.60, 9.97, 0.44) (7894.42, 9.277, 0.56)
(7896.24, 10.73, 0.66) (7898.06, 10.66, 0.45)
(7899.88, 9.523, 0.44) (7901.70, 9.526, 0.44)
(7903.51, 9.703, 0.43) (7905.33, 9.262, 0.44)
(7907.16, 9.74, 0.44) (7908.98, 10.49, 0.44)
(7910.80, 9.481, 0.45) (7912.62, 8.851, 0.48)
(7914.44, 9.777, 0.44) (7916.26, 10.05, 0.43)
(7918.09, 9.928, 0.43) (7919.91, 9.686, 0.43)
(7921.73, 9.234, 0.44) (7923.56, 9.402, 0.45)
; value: 9.79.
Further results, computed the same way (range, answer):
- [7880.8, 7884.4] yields 8.8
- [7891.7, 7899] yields 10.1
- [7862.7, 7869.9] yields 9.84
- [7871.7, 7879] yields 10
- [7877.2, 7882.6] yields 9.79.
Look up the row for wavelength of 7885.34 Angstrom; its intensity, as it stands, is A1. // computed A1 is 9.539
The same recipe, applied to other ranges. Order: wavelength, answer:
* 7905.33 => 9.262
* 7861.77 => 10.44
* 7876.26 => 9.229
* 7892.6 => 9.97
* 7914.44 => 9.777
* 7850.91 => 9.971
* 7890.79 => 9.987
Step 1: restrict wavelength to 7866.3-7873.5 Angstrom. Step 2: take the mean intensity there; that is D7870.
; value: 9.89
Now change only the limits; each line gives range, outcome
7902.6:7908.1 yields 9.58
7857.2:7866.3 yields 9.73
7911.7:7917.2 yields 9.56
